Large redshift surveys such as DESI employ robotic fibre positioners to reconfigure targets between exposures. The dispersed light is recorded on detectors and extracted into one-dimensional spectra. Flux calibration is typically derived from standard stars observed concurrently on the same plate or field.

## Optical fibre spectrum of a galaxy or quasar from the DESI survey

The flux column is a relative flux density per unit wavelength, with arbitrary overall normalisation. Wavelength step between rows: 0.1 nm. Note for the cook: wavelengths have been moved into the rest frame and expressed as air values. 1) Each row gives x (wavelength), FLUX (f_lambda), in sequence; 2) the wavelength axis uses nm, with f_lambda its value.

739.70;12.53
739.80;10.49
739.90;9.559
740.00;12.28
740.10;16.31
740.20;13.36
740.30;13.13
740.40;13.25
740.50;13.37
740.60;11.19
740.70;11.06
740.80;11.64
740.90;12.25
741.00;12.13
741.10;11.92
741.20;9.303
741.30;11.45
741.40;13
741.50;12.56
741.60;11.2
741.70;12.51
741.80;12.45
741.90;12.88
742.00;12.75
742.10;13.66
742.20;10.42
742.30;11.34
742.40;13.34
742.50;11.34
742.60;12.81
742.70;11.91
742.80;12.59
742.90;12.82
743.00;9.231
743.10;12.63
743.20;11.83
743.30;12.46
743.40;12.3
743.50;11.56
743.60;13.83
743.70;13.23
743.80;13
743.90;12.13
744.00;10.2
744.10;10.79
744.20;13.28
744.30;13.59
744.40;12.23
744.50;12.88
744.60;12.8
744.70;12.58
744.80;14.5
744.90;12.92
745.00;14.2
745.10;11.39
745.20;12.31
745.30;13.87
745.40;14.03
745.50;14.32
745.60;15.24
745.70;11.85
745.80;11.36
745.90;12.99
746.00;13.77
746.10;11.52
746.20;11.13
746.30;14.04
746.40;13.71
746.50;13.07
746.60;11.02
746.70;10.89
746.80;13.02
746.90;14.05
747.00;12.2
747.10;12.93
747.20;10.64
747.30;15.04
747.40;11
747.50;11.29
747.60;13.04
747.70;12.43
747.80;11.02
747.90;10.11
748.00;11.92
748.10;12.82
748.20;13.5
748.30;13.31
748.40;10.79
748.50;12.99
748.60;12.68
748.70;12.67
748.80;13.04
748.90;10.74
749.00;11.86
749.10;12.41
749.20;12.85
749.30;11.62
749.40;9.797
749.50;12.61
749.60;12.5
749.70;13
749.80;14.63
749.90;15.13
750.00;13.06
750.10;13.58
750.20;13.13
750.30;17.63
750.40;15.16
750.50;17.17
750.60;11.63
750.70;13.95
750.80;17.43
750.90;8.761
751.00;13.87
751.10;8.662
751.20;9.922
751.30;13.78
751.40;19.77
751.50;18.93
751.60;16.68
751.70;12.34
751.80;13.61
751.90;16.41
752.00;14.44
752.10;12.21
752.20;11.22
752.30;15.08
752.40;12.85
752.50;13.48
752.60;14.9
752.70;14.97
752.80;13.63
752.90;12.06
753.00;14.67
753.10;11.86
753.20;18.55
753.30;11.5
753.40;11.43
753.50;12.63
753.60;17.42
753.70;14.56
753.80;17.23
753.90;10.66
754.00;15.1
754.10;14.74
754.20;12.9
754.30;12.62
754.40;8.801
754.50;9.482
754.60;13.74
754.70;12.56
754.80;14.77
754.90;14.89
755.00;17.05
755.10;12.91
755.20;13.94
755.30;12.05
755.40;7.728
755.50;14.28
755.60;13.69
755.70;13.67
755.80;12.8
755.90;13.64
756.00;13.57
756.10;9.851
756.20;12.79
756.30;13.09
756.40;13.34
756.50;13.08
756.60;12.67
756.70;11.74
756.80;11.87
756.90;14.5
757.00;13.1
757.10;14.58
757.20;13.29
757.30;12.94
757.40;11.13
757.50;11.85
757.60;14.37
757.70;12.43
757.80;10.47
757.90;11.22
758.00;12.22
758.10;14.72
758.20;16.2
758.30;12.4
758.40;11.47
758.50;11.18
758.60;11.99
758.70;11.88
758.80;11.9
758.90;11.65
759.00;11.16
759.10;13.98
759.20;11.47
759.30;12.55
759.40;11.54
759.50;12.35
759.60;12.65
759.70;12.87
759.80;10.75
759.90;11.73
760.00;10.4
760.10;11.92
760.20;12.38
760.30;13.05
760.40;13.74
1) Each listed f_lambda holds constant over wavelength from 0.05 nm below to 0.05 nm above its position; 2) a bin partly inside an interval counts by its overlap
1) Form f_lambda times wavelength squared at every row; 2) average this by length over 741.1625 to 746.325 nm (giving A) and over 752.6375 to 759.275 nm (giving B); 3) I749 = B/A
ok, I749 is 1.08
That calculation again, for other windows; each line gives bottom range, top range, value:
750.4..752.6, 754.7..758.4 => 0.94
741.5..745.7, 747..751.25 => 1.02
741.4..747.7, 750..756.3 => 1.11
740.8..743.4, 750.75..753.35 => 1.19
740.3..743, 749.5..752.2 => 1.19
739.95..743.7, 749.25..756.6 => 1.13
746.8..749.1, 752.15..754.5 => 1.12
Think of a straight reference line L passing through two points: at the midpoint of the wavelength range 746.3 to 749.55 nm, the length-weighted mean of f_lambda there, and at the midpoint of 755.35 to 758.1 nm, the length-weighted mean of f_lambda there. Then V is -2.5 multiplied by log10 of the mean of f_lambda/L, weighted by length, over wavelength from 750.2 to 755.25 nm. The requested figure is -0.12 mag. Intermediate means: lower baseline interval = 12.2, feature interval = 13.9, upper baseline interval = 12.6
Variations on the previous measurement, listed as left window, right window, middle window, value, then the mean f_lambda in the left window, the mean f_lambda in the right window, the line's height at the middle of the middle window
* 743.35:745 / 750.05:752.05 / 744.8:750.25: 0.07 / 12.7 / 14.3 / 13.5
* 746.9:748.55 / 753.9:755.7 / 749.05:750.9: -0.09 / 12.2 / 13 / 12.5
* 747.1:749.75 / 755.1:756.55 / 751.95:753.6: -0.09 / 12.2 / 12.7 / 12.5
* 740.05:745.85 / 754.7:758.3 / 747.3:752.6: -0.04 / 12.5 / 13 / 12.8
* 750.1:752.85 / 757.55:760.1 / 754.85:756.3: 0.00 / 14.1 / 12.2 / 13.1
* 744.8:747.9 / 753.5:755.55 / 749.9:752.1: -0.10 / 12.7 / 13.4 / 13.1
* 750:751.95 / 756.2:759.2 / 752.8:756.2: 0.01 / 14.3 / 12.6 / 13.4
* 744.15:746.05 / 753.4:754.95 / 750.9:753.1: -0.04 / 13.2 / 13.4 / 13.3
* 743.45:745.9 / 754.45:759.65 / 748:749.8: 0.04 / 12.8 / 12.7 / 12.8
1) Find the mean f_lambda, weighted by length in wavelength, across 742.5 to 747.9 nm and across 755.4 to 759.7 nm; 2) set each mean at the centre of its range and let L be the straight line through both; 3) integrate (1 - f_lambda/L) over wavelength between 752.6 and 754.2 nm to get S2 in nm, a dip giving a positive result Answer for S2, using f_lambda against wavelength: -0.19 nm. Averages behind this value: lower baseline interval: 12.5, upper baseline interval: 12.6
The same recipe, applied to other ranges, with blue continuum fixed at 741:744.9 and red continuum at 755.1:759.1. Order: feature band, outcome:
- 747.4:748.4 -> 0.027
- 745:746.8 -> -0.067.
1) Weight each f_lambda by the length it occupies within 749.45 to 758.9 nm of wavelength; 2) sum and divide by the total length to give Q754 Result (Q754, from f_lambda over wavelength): 13.4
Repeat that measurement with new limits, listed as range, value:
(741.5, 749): 12.5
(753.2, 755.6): 13.3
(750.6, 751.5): 13.5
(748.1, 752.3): 13.4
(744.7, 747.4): 12.9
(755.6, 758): 12.7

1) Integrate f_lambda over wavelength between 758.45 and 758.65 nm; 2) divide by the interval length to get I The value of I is 11.6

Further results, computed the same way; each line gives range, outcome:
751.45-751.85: 15.4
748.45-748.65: 12.8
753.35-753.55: 12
